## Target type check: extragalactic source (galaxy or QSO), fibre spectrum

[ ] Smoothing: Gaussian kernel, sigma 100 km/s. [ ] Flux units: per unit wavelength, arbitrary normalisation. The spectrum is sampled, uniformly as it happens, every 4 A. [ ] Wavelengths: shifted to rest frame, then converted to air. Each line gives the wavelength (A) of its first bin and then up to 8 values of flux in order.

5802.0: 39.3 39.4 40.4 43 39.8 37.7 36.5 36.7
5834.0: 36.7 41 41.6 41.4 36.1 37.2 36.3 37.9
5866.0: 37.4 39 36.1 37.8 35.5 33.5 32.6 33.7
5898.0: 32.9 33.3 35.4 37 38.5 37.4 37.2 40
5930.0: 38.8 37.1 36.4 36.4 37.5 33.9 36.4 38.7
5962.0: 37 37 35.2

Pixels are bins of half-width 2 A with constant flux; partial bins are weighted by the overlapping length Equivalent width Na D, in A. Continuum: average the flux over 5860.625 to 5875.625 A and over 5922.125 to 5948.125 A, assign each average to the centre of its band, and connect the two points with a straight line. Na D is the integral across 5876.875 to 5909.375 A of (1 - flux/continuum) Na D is 2.8 A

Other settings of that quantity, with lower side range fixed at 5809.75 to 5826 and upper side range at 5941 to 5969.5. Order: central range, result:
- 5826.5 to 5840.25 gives 0.48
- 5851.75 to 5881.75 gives 1.07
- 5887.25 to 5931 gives 1.96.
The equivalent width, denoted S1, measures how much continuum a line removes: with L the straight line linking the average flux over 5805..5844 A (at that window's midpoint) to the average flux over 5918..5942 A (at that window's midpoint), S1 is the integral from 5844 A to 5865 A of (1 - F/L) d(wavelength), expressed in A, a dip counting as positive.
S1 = 0.6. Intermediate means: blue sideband 39.3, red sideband 37.7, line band 37.8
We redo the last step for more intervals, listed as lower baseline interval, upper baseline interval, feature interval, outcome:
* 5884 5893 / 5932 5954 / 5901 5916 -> -0.9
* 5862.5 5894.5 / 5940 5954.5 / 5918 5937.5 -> -1.1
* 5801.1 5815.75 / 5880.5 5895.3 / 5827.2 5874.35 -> -1.6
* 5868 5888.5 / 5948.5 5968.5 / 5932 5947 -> -0.1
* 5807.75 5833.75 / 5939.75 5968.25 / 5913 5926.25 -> -0.3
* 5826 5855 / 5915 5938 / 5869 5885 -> 0.7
